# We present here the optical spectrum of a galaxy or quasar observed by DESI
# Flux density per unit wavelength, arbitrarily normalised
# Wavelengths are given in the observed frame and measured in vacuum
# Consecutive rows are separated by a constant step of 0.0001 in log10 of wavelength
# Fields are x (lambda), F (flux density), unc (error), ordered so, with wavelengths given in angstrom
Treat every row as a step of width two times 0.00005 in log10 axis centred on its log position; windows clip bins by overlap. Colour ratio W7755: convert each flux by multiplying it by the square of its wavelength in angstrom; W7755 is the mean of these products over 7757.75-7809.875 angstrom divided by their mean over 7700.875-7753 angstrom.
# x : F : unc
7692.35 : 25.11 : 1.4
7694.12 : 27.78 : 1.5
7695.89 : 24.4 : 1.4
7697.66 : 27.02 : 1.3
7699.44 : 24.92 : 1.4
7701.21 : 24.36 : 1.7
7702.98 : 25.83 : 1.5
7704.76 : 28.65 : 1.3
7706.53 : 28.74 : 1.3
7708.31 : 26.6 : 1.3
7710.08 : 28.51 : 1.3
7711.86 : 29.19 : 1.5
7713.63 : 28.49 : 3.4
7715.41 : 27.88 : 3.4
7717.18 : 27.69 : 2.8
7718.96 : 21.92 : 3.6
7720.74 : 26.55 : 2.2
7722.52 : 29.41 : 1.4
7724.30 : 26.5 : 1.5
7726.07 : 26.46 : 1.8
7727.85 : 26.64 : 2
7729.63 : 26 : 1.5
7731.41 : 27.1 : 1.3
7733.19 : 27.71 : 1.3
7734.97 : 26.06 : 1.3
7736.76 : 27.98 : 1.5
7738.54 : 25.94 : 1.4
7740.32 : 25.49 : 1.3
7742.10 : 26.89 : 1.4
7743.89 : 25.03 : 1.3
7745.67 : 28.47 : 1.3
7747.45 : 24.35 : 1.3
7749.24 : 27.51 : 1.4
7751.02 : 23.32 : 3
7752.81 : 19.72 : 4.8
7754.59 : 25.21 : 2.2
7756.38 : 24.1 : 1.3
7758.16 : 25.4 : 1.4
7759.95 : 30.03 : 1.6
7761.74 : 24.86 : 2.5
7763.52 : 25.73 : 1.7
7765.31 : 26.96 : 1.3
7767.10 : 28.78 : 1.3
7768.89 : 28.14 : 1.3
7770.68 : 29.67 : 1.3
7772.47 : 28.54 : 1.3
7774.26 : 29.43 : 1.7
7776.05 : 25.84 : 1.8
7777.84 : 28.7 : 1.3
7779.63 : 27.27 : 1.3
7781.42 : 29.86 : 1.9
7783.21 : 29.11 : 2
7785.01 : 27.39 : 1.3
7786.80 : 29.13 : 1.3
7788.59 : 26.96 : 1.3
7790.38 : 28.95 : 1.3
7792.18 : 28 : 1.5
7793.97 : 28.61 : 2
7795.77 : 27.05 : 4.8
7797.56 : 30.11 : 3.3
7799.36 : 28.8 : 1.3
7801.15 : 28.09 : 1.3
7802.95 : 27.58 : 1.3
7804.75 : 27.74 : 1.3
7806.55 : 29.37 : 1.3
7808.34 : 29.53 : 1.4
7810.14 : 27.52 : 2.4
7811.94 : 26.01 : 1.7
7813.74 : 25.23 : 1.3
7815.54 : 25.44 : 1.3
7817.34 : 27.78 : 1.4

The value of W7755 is 1.07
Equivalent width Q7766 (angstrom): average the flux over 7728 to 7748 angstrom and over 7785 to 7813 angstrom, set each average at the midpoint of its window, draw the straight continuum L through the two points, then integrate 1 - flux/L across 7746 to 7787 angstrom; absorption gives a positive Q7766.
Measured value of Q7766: 0.6 angstrom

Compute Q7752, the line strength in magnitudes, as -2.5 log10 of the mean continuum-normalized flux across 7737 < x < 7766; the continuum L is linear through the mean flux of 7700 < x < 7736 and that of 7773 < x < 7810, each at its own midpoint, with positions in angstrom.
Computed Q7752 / 0.08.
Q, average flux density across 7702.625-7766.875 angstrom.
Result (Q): 26.5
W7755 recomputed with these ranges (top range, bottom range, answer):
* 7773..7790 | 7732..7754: 1.11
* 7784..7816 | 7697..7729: 1.06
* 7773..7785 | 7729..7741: 1.07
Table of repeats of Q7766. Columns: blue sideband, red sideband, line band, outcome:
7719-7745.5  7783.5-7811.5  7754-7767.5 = 0.5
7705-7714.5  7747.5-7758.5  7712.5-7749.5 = -0.6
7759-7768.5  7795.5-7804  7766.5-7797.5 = -0.6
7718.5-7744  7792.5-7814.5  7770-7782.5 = -0.5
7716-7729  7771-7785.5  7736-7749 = 0.4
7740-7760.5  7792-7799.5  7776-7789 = -0.3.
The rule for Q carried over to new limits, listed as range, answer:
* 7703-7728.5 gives 27.3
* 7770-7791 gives 28.4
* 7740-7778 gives 26.4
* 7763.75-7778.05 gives 28.1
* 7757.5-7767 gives 26.8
